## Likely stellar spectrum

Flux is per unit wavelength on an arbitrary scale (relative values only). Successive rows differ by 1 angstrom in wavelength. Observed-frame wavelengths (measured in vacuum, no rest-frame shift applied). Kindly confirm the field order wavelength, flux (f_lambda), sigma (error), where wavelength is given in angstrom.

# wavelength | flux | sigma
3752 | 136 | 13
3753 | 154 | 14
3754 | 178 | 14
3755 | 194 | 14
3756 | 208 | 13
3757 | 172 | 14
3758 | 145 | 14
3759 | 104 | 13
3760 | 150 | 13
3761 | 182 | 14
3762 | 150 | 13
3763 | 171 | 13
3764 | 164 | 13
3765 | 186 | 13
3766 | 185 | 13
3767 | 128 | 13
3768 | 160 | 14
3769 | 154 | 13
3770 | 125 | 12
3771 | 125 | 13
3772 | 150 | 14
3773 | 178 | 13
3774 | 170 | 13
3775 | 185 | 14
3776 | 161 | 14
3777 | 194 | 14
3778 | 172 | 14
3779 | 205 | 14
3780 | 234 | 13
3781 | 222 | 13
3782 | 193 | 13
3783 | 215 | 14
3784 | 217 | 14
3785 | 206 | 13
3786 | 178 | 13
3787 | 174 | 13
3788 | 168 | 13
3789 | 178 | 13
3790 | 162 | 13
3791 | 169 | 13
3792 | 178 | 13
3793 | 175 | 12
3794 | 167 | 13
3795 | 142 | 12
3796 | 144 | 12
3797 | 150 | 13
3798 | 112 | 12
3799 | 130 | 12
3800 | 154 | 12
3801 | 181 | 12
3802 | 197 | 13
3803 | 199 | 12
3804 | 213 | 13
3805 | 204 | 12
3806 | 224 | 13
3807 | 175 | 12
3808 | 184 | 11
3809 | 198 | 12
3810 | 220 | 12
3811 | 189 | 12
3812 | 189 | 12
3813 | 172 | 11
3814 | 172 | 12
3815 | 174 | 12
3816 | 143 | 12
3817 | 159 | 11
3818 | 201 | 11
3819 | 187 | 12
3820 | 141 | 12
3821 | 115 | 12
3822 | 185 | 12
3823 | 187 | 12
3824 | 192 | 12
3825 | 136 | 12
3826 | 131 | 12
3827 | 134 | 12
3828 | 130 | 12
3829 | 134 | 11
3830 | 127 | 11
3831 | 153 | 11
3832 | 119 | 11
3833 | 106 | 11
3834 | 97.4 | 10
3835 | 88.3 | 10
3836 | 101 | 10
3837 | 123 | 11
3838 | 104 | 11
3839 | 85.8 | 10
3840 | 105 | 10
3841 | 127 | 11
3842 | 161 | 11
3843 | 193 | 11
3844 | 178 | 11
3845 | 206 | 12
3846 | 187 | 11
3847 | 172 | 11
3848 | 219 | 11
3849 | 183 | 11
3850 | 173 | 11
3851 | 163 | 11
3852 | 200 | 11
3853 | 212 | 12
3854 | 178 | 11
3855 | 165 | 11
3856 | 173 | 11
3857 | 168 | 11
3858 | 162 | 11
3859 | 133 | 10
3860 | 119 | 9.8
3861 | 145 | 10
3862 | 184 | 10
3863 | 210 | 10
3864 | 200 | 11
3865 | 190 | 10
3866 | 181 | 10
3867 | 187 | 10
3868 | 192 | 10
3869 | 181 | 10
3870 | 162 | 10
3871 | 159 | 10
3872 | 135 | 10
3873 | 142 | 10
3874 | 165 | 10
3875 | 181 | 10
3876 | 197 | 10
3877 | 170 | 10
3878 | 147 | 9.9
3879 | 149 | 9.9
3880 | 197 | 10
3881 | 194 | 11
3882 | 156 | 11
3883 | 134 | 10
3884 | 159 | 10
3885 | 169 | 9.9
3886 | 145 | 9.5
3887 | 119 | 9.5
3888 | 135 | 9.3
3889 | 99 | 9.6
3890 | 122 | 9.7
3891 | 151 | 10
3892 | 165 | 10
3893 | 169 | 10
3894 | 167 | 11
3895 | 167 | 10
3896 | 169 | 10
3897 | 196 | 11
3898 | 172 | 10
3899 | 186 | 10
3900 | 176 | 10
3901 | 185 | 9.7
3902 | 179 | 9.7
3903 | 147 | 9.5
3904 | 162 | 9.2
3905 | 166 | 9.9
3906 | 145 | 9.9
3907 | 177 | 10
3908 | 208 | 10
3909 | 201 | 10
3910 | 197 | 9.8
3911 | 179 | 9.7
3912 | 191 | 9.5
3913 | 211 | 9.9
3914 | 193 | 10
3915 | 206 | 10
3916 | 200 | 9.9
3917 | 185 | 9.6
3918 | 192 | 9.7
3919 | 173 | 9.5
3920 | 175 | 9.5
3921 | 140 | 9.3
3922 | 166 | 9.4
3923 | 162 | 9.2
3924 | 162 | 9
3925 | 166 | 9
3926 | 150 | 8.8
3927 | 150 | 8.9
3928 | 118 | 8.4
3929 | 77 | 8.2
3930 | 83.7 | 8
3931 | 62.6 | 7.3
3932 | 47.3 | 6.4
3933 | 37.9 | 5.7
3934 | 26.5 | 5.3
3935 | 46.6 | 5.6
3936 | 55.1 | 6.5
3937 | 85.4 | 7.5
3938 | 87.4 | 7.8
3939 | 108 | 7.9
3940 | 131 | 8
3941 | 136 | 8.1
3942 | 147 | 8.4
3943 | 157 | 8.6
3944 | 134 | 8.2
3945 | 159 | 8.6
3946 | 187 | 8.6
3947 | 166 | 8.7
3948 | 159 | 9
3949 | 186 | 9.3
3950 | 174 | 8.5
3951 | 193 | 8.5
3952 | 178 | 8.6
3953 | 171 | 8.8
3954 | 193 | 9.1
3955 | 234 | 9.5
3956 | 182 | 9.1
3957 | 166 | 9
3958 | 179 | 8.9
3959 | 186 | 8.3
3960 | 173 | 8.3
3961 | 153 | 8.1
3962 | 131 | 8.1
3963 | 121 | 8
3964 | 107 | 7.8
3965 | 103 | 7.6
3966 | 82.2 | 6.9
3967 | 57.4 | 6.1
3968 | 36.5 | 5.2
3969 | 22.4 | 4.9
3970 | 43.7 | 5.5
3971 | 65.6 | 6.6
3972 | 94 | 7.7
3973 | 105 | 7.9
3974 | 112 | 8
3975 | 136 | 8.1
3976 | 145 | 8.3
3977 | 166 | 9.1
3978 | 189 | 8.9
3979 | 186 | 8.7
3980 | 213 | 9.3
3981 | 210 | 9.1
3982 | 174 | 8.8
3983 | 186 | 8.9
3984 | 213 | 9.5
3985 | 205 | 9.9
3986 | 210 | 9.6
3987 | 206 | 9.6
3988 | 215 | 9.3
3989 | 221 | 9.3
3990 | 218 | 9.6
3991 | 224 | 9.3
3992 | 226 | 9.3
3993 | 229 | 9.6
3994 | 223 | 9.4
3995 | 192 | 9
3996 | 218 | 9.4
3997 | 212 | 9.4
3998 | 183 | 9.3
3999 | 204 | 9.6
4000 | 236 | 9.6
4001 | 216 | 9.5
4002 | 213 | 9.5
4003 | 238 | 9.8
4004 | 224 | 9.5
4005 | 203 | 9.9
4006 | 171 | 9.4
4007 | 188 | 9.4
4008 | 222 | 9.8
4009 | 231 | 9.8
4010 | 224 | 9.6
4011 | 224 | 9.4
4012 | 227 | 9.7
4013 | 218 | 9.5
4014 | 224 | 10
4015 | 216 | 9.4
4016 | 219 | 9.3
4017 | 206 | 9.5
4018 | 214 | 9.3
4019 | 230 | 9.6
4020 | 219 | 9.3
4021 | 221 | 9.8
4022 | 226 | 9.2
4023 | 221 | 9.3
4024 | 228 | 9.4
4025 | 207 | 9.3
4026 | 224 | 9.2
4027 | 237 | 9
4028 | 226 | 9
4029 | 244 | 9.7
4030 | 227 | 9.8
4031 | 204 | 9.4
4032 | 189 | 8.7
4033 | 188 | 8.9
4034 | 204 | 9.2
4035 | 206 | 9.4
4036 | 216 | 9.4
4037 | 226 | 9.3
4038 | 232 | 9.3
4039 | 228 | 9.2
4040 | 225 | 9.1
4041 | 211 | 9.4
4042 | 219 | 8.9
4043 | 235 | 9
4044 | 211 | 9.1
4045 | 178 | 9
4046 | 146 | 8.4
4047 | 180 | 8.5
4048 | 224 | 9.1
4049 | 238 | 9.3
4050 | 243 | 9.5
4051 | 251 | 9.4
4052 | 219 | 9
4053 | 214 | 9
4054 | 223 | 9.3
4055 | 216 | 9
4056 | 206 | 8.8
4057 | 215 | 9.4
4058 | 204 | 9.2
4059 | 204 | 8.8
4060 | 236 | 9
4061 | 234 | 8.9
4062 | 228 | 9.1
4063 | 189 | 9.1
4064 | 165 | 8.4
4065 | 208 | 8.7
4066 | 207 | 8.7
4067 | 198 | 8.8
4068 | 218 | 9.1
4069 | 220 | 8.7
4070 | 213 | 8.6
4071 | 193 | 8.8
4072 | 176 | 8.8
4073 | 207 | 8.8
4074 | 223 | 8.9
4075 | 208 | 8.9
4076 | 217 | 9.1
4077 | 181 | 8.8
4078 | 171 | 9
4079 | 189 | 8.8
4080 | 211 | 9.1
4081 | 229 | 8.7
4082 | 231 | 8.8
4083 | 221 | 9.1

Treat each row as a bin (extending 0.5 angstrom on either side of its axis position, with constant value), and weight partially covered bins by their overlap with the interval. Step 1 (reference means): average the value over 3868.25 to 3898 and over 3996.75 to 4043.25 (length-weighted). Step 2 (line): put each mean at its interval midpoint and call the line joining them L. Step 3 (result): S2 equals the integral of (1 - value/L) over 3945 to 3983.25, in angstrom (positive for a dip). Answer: 9.2 angstrom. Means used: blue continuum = 159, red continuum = 217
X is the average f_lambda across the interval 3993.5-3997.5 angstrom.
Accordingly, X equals 211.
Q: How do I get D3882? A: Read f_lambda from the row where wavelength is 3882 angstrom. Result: 156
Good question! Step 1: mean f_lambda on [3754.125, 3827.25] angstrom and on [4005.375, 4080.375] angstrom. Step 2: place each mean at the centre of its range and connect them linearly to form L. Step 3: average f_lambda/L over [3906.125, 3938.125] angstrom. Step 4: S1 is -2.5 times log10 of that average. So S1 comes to 0.34 mag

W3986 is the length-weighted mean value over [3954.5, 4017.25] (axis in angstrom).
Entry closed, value 179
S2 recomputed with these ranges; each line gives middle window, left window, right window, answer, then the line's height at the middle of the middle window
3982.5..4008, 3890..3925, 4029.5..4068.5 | -1.7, 198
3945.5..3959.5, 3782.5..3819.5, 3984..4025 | 1.6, 206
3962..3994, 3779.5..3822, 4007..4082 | 8.1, 204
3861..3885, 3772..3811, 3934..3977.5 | -2.4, 156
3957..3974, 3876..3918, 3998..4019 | 7.9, 198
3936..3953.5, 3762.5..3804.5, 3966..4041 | 3.8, 189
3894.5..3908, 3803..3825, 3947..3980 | -1.3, 157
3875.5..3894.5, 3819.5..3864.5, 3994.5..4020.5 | 1.6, 169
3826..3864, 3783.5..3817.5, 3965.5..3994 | 4.3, 172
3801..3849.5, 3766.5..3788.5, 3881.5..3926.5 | 3.7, 174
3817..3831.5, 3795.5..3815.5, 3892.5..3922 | 2.0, 179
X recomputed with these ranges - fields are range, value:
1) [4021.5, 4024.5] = 225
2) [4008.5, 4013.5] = 225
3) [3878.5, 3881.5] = 180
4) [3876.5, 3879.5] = 155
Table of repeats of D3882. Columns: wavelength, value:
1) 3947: 166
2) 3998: 183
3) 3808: 184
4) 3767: 128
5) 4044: 211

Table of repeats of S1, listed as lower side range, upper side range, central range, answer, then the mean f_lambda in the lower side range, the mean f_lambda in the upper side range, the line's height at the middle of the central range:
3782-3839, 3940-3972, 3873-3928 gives -0.13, 162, 140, 149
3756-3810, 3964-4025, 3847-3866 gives 0.01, 174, 186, 178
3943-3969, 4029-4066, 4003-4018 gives -0.15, 150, 213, 187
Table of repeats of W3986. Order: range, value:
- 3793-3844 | 156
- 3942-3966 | 163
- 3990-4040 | 217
